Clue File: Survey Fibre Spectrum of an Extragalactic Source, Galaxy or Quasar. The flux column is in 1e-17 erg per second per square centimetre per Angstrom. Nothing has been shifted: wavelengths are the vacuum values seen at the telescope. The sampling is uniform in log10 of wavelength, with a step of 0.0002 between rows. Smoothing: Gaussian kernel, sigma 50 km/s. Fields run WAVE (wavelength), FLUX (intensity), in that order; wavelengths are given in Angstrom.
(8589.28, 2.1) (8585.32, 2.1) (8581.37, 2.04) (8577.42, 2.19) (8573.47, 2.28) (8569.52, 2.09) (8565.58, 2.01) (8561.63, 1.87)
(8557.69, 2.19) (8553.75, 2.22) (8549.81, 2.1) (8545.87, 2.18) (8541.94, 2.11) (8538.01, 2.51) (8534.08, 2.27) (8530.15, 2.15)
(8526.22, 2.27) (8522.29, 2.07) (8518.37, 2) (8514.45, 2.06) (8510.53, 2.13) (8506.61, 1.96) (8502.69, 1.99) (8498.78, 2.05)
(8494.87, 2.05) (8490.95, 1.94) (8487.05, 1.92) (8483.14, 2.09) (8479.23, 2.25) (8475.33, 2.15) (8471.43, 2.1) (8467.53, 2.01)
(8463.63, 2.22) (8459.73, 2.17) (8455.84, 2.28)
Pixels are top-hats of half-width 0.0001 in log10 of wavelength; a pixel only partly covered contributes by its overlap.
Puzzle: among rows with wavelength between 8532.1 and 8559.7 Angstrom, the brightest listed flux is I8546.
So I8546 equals 2.51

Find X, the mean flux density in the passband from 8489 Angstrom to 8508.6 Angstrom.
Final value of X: 2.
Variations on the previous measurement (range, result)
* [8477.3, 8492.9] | 2.05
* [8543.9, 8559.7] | 2.17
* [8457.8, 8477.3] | 2.13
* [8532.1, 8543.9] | 2.3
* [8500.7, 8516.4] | 2.04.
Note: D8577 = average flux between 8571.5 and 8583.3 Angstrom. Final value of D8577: 2.17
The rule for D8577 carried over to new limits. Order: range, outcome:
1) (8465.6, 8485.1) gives 2.12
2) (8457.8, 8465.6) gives 2.19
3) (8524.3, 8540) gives 2.3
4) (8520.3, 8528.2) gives 2.17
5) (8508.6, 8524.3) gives 2.07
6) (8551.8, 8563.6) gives 2.09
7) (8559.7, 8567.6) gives 1.94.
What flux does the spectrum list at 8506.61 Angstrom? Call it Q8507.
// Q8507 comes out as 1.96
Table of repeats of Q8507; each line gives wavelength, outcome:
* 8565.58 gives 2.01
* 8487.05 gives 1.92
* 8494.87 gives 2.05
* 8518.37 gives 2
